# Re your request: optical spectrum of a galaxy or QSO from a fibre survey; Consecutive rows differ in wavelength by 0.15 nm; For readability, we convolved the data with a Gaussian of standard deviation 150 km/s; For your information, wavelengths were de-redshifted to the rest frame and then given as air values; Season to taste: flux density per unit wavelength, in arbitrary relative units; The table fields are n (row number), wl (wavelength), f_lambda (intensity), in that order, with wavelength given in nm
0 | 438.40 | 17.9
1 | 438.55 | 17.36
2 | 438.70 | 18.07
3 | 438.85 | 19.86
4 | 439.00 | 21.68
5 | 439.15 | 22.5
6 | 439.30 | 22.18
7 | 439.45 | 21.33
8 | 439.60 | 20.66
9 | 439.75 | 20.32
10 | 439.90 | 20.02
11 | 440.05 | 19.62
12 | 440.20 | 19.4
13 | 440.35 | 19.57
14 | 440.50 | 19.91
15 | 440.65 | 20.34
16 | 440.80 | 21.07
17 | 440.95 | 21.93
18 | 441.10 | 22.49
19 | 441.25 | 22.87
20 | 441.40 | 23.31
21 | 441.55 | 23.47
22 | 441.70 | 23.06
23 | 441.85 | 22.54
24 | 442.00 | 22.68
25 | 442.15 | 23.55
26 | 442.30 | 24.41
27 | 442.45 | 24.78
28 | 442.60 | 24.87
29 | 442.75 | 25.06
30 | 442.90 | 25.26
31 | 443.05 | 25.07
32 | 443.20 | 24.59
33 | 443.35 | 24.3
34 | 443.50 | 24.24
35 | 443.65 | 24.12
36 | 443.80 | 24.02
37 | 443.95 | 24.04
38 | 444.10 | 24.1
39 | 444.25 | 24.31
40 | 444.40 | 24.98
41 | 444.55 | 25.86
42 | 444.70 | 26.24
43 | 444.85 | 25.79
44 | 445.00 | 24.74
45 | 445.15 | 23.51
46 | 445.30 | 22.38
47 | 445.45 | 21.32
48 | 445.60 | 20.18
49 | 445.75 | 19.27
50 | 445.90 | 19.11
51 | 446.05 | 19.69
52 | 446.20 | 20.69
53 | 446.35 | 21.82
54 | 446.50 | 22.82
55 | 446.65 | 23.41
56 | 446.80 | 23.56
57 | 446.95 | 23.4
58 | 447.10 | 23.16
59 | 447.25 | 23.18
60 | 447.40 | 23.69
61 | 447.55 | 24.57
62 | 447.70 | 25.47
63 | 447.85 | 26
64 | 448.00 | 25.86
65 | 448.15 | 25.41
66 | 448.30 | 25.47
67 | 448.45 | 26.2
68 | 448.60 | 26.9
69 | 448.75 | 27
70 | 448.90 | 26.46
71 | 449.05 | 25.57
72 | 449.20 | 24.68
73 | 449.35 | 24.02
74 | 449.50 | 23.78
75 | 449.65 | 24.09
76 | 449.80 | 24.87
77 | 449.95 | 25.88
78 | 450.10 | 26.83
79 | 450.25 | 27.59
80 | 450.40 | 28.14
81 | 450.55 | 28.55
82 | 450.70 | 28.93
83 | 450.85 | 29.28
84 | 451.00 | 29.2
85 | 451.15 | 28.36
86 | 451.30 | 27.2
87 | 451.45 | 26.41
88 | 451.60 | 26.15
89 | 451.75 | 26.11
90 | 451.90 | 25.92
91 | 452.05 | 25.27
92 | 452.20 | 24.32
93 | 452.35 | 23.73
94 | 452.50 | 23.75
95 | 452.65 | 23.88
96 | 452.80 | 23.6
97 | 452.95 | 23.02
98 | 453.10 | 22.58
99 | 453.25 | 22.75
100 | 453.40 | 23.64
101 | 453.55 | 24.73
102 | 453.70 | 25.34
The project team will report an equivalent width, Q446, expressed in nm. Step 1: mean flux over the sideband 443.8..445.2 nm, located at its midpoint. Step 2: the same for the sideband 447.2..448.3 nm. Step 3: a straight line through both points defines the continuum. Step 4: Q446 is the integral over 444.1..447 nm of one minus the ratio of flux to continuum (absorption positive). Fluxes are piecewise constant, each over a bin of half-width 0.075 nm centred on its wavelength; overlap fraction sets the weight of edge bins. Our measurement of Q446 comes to 0.24 nm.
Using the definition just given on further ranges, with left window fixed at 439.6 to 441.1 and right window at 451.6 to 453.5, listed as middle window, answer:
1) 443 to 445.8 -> -0.29 nm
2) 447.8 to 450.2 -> -0.26 nm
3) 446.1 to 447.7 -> -0.05 nm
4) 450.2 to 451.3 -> -0.23 nm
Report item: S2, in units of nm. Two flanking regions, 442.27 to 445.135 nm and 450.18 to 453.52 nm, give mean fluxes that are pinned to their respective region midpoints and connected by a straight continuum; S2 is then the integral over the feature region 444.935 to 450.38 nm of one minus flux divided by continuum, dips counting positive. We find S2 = 0.28 nm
